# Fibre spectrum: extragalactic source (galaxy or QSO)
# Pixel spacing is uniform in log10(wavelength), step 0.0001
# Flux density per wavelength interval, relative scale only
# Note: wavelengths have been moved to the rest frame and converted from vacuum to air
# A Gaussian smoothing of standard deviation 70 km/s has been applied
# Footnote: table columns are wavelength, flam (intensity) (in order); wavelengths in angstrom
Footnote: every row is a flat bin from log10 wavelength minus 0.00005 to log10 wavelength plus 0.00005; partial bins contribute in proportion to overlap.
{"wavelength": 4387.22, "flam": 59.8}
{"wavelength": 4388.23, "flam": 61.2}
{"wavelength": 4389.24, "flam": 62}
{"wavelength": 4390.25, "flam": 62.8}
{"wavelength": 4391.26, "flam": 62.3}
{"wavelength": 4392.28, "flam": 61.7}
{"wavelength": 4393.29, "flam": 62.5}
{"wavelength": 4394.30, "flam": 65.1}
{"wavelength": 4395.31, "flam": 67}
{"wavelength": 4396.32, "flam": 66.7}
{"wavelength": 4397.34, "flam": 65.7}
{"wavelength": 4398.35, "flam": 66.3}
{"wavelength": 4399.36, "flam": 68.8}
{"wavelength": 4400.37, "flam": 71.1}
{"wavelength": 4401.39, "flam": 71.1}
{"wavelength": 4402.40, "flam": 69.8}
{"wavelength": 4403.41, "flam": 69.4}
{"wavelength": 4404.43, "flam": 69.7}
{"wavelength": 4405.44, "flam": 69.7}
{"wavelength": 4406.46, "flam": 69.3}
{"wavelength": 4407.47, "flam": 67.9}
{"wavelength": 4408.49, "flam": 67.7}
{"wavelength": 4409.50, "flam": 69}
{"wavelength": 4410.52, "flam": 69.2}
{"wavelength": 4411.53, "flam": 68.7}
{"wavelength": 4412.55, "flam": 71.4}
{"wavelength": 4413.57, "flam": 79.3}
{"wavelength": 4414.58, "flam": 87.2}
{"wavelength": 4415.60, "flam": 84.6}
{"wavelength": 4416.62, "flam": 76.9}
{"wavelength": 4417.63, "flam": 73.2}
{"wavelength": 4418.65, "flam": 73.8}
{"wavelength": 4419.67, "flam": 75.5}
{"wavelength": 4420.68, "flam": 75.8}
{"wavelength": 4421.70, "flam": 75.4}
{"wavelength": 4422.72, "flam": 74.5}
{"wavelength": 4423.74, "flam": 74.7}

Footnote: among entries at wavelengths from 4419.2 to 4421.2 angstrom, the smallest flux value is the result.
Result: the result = 75.5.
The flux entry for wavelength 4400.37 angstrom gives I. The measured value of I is 71.1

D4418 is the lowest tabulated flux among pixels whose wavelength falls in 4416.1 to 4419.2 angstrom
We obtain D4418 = 73.2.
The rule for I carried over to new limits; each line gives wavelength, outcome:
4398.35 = 66.3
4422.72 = 74.5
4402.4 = 69.8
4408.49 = 67.7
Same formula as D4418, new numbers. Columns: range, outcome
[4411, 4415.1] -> 68.7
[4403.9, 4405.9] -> 69.7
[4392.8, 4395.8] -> 62.5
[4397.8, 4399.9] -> 66.3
